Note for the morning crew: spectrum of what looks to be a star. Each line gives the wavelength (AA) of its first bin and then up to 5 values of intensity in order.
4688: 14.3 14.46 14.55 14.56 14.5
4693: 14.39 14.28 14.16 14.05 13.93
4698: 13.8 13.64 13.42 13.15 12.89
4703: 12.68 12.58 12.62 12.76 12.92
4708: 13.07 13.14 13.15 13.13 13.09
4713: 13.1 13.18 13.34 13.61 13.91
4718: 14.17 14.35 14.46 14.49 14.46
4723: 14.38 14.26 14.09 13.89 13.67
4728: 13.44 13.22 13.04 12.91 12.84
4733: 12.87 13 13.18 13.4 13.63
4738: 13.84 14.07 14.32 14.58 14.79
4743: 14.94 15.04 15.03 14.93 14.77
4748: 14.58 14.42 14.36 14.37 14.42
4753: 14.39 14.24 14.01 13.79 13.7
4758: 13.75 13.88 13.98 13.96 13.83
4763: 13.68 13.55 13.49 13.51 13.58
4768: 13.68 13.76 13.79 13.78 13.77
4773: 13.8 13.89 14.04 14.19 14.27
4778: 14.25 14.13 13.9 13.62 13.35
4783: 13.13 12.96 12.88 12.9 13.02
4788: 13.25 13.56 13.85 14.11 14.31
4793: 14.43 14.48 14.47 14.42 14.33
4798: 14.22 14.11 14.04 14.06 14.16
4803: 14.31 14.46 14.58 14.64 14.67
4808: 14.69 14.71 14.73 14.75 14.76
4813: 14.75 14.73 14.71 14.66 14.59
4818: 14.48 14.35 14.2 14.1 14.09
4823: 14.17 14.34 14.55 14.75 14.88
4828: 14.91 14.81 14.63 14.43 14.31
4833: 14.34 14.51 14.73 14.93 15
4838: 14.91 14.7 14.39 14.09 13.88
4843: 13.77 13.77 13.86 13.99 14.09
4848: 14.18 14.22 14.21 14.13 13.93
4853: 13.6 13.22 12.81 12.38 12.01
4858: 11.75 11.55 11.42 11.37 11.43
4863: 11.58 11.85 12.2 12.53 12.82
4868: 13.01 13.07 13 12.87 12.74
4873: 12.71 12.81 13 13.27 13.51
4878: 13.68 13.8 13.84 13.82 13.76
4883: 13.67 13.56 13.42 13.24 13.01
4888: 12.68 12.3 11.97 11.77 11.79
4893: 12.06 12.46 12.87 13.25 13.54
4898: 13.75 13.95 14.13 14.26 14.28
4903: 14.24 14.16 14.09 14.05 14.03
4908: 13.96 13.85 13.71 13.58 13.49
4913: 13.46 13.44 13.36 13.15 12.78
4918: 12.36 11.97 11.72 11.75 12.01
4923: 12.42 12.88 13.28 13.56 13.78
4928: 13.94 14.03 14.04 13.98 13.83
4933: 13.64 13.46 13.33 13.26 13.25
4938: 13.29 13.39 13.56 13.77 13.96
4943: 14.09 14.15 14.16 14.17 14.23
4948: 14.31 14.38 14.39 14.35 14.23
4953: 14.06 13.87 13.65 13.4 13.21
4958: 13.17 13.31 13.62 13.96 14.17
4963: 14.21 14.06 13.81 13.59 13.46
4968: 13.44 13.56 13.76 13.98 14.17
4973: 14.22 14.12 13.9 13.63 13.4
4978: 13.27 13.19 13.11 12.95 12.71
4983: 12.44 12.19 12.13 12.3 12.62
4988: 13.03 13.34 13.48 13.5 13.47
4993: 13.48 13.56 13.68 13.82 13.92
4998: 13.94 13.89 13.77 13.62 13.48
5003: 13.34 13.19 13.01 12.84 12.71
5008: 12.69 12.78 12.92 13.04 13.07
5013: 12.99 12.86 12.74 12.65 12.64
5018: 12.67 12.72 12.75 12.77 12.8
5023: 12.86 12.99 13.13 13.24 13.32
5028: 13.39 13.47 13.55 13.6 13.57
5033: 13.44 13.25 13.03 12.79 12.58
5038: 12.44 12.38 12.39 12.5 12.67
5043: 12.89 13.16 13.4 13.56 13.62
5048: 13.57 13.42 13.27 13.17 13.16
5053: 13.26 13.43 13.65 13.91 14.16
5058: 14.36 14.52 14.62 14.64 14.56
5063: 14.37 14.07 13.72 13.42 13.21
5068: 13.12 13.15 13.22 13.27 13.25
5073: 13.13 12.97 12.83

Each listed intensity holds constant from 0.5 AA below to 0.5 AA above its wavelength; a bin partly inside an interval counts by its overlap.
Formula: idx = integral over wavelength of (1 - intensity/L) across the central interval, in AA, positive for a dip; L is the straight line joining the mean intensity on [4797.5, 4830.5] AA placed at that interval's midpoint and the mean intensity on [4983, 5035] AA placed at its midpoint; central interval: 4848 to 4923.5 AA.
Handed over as 5.2 AA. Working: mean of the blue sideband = 14.5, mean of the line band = 13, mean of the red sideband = 13.1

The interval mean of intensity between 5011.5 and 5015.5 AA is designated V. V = 12.9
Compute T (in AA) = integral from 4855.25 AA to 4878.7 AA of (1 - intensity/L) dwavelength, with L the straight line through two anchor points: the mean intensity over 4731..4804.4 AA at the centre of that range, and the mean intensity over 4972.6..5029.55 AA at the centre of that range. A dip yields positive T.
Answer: 1.9 AA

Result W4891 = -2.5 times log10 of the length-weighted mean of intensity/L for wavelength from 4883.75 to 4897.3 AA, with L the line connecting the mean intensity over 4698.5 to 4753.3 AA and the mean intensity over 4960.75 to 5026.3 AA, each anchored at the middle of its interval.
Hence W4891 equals 0.064 mag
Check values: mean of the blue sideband 13.7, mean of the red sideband 13.3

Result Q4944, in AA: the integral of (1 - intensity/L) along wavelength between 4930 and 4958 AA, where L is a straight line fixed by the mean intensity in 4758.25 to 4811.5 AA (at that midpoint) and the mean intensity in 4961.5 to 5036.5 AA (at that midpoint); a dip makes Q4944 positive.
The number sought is -0.78 AA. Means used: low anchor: 14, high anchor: 13.3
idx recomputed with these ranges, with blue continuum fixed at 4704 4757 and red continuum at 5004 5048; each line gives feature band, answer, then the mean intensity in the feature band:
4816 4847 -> -2.0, 14.4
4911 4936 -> 0.2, 13.2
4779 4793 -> 0.2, 13.5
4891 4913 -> -0.4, 13.6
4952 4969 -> -0.7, 13.7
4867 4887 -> 0.2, 13.3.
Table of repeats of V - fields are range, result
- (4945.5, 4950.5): 14.3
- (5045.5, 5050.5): 13.5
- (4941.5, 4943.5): 14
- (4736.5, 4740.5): 14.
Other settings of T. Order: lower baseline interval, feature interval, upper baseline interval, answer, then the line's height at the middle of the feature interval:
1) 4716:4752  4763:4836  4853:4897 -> -4.0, 13.4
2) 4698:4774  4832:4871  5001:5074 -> 0.6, 13.6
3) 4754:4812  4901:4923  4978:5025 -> 0.2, 13.4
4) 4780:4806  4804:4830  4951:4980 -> -1.3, 13.9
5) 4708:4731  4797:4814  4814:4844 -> -0.2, 14.3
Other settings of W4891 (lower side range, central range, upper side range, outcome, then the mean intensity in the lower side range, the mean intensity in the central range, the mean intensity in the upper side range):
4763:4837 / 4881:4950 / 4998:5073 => 0.03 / 14.2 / 13.4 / 13.3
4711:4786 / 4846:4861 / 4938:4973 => 0.06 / 13.9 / 13.1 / 13.9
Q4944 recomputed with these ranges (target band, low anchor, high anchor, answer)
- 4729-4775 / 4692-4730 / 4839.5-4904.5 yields -1.53 AA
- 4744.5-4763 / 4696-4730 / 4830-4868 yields -1.01 AA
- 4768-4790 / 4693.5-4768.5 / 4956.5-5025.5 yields 0.07 AA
